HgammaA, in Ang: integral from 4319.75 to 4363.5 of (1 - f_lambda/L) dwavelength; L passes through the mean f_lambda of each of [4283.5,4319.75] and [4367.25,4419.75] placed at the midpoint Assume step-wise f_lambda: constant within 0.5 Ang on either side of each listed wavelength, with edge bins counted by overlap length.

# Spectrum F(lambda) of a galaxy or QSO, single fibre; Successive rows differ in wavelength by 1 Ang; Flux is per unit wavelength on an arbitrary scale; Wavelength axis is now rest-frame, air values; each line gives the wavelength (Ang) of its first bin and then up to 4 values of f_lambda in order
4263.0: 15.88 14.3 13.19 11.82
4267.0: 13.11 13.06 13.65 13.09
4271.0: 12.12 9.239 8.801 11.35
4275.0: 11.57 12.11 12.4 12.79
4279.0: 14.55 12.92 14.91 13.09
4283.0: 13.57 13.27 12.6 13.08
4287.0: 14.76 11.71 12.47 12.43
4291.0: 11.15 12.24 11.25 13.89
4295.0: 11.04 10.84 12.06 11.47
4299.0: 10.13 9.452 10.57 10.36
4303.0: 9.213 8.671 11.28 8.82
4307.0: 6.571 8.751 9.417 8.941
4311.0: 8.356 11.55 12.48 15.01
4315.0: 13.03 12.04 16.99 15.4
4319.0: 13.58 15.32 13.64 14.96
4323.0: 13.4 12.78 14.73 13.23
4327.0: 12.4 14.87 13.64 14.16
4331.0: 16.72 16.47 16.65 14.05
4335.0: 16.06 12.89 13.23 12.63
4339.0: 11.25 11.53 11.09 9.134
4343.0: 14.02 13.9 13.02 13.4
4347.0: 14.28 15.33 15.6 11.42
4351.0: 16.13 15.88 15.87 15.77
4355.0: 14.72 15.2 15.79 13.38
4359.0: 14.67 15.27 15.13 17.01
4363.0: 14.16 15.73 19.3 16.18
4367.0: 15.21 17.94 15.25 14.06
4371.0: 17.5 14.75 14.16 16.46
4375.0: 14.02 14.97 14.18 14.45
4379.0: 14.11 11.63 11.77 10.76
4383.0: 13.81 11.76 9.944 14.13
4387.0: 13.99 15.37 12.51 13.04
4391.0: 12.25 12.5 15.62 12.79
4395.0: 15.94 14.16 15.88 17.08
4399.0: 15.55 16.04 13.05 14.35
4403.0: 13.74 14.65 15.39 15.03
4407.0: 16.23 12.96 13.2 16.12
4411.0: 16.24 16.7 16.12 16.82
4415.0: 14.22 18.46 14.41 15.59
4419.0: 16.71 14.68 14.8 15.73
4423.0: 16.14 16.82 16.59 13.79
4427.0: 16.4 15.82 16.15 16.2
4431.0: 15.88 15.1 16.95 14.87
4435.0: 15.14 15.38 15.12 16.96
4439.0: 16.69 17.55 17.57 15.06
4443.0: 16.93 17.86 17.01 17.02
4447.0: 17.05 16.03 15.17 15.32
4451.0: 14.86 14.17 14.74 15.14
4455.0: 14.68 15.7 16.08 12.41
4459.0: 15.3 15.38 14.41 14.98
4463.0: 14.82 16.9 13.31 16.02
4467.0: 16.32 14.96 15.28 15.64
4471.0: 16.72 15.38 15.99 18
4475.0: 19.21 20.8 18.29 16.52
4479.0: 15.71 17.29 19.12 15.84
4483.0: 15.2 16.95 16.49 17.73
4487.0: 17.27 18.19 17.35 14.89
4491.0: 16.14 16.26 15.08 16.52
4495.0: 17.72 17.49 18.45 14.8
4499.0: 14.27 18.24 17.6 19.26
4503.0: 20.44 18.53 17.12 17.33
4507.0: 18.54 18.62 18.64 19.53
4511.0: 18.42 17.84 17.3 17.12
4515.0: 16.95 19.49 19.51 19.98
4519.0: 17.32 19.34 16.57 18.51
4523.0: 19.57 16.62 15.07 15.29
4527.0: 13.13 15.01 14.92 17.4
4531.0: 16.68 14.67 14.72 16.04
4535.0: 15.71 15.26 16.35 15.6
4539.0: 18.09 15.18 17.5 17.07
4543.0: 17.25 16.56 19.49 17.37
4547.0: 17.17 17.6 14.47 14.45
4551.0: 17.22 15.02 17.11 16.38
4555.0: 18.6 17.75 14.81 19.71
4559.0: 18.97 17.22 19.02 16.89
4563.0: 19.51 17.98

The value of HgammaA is -4.5 Ang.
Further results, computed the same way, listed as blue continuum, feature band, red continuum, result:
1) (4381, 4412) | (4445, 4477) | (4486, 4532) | 0.3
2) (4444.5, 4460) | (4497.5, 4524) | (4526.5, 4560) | -3.3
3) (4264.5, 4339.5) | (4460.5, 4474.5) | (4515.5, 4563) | 0.0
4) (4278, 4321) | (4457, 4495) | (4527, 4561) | -2.5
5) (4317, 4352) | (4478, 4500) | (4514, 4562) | -0.6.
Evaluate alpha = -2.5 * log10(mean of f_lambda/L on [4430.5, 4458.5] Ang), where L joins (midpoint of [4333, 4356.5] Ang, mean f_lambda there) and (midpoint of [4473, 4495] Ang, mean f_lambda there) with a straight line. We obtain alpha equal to 0.02 mag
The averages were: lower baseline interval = 13.8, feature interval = 15.8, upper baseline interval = 17.1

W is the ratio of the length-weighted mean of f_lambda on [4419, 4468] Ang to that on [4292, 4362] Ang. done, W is 1.21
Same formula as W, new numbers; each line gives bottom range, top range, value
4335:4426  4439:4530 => 1.15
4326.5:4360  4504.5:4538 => 1.21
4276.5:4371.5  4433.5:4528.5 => 1.25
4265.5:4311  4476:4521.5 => 1.52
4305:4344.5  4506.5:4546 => 1.33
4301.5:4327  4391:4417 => 1.26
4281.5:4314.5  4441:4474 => 1.39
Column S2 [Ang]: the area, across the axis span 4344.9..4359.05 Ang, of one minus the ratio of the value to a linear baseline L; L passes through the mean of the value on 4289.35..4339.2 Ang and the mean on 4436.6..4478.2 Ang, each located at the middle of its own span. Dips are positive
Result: -1.5 Ang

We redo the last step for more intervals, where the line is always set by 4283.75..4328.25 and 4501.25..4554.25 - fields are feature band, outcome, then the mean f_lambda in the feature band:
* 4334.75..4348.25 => -0.1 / 12.9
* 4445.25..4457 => -0.1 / 15.5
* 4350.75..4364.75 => -2.4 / 15.4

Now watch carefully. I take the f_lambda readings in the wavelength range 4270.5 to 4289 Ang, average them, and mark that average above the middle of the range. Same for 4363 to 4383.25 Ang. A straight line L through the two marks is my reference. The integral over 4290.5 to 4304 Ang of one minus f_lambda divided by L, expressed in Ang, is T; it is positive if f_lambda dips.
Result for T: 2.0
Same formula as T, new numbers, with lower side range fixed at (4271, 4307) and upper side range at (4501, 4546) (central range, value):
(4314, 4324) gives -1.5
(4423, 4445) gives -1.5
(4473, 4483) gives -0.9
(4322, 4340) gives -1.9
